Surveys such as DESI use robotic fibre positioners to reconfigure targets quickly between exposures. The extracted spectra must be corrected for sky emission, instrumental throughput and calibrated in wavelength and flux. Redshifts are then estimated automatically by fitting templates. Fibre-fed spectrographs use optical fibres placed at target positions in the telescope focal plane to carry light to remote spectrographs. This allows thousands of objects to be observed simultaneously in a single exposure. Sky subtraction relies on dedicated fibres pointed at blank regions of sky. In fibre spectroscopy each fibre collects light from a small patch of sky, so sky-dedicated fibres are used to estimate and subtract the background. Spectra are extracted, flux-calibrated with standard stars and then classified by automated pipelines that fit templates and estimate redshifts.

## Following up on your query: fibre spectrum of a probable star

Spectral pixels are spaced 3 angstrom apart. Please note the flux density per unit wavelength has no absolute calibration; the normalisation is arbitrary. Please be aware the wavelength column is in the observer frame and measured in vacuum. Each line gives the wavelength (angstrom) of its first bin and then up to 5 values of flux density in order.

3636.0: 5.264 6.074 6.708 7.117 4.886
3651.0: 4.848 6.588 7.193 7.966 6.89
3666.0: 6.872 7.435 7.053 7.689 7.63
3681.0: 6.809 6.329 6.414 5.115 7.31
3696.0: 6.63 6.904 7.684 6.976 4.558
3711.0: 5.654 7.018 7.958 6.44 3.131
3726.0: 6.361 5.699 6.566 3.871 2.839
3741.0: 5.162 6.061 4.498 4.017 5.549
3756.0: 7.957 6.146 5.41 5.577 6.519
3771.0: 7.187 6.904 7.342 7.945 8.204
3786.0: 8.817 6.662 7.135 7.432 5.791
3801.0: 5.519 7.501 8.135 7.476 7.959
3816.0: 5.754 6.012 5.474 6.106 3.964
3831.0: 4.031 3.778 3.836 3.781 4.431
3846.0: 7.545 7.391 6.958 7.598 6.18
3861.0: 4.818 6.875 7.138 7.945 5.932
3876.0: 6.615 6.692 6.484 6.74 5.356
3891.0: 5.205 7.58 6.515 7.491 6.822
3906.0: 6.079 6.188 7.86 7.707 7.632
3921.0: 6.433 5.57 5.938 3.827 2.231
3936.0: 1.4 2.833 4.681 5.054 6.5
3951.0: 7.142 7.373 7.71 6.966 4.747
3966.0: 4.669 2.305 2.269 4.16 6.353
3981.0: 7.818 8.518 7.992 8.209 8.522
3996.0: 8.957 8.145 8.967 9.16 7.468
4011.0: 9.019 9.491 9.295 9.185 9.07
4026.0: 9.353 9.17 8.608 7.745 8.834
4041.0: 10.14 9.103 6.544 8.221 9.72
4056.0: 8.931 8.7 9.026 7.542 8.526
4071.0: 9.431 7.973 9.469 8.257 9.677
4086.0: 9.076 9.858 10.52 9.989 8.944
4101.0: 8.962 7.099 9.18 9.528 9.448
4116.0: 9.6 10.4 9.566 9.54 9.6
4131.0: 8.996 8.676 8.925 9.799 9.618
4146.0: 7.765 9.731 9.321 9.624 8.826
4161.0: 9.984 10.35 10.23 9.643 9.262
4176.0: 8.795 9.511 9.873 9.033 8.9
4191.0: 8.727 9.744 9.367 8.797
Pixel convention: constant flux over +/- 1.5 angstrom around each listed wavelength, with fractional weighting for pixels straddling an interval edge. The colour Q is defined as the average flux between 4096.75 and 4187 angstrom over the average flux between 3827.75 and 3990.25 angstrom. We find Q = 1.6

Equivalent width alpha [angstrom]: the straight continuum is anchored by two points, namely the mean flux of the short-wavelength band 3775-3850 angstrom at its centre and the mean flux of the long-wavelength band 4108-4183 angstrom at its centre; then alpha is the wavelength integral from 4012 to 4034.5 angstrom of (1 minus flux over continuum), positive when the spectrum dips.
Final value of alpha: -2.2 angstrom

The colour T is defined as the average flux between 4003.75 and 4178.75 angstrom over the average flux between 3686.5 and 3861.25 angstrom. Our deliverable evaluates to 1.5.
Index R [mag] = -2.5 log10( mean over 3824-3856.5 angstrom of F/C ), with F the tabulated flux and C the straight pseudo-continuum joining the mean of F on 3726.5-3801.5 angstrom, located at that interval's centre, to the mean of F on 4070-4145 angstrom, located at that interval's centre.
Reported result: 0.27 mag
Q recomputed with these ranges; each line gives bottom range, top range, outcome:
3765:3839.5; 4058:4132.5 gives 1.43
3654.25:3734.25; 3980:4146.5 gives 1.35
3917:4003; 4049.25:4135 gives 1.54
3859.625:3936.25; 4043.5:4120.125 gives 1.45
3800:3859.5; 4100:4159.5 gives 1.54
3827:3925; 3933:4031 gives 1.11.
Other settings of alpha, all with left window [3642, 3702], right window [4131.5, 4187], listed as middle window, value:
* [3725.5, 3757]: 8.3 angstrom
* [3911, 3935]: 6.9 angstrom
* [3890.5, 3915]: 3.5 angstrom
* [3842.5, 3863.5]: 3.2 angstrom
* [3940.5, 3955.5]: 3.8 angstrom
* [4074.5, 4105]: -0.6 angstrom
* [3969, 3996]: 5.8 angstrom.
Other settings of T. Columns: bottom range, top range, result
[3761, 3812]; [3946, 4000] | 0.93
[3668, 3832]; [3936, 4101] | 1.24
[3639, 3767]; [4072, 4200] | 1.51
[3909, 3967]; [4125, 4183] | 1.67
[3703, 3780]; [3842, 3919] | 1.14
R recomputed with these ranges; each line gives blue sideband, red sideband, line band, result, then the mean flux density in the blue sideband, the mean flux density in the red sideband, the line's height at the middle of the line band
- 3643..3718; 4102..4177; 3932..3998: 0.399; 6.69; 9.34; 8.33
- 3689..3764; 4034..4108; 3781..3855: 0.055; 5.82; 8.86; 6.63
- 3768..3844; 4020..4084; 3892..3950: 0.284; 6.3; 8.77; 7.46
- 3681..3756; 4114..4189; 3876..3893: 0.167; 5.85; 9.43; 7.22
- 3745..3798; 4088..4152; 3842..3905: 0.127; 6.63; 9.32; 7.42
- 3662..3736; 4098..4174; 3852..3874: 0.131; 6.45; 9.34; 7.54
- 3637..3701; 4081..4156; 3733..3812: 0.148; 6.69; 9.33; 7.29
